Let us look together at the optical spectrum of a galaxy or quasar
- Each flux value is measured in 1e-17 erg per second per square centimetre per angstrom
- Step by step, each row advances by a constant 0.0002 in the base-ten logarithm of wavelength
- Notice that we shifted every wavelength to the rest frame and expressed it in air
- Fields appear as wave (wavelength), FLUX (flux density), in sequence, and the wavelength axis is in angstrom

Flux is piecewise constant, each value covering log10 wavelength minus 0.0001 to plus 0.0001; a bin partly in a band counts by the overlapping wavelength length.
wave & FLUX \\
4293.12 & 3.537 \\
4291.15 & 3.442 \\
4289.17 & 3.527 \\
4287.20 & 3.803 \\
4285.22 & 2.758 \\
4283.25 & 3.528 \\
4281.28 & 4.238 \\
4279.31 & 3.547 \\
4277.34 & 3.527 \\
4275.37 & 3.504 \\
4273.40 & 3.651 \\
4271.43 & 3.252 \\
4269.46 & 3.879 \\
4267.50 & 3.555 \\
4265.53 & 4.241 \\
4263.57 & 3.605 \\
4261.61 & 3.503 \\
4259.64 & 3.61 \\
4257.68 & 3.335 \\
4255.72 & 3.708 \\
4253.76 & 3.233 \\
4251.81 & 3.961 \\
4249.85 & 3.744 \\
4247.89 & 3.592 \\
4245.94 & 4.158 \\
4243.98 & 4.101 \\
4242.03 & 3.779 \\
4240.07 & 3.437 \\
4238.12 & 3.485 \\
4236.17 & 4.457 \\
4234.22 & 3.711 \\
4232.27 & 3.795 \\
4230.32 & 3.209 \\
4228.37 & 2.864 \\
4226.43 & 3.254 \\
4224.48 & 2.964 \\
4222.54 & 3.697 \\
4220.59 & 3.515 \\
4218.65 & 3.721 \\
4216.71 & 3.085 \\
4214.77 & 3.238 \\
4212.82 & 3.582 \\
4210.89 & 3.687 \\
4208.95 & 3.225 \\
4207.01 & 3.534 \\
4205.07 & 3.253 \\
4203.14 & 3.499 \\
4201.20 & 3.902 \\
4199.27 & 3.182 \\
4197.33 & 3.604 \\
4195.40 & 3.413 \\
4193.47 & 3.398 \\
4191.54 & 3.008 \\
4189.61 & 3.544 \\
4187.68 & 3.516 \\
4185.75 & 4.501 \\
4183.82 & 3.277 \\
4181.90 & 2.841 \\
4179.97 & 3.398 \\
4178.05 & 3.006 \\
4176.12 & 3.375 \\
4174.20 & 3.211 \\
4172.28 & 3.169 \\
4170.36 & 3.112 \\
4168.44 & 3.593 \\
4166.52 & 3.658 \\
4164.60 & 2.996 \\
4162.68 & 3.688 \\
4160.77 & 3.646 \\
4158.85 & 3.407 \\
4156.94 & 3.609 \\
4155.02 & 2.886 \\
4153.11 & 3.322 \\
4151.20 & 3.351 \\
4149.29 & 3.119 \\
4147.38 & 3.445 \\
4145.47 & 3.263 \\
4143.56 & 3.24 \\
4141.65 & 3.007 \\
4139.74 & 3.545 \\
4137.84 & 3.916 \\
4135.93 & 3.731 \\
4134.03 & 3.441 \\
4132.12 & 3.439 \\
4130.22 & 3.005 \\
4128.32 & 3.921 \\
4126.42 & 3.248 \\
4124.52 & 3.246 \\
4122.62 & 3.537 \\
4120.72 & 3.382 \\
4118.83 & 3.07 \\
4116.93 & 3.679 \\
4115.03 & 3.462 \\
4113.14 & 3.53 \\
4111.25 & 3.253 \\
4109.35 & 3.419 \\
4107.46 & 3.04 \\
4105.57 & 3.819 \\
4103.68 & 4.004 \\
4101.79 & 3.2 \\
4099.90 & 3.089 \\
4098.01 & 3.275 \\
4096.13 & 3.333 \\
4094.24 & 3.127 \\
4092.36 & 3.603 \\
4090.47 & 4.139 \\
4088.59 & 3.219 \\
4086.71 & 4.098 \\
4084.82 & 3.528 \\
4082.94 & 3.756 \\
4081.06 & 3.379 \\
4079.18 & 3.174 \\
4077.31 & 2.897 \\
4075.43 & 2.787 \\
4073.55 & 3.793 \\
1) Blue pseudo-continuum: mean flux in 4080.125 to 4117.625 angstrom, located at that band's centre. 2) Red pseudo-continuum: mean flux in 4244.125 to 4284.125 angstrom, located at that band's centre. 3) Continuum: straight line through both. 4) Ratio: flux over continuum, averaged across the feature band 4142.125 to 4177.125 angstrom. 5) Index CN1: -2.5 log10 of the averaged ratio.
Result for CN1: 0.07 mag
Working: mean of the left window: 3.5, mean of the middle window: 3.33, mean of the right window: 3.68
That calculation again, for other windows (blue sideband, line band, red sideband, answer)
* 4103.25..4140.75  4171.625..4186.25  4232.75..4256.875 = 0.09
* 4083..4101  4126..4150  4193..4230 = 0.01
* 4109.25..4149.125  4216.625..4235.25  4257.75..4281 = 0.05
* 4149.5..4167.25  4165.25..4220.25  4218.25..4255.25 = 0.02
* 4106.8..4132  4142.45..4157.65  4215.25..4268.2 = 0.05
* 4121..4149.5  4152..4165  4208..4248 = 0.02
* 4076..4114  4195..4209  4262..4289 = 0.02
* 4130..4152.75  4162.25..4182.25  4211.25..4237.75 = 0.05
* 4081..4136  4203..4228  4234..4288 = 0.07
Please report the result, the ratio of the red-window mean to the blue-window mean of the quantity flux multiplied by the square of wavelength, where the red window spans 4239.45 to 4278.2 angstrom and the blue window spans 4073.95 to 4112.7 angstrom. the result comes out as 1.2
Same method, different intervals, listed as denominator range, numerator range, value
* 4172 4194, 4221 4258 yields 1.10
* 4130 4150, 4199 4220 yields 1.05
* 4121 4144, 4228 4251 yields 1.14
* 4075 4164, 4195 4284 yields 1.11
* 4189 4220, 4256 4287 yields 1.08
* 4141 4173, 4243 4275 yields 1.16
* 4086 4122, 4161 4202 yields 1.02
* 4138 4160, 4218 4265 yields 1.14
